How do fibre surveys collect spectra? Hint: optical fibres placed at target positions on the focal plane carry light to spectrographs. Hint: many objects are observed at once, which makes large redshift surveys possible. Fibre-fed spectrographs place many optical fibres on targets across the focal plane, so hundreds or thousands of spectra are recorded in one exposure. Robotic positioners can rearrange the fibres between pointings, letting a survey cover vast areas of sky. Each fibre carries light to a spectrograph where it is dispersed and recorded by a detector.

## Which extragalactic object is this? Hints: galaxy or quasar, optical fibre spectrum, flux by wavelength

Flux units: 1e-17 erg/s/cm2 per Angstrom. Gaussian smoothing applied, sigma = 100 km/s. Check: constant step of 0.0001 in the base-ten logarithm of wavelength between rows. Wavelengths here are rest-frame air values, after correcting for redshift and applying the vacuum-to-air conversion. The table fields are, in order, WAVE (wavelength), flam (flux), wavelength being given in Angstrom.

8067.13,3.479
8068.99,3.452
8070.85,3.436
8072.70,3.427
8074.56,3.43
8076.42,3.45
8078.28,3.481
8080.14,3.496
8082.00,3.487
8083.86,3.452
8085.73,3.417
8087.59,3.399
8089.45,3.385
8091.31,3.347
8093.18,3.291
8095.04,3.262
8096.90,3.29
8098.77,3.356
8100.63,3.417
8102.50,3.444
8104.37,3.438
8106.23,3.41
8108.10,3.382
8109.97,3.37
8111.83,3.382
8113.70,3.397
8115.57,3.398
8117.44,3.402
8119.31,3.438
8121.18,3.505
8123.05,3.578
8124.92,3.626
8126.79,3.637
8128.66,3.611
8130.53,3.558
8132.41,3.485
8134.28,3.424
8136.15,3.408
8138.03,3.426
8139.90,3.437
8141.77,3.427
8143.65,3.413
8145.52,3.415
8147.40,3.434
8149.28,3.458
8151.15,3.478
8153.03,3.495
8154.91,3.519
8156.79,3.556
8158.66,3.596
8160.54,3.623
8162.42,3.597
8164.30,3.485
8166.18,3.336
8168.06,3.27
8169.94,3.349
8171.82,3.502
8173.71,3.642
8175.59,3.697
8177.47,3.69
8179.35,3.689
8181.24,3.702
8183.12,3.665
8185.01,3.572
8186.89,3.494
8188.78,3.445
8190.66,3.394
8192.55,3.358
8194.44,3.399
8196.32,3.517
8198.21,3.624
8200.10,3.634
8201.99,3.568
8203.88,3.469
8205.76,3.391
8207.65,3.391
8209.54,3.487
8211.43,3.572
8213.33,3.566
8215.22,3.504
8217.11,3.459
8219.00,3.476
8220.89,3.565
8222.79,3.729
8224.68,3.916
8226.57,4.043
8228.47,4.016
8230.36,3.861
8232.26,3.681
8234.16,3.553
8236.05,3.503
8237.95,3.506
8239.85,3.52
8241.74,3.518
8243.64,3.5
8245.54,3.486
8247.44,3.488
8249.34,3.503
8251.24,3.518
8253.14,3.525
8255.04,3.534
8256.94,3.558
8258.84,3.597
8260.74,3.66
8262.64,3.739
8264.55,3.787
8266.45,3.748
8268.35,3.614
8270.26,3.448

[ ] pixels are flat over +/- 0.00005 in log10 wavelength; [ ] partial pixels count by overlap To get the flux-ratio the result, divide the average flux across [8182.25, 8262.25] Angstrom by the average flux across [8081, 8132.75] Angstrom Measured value 1.04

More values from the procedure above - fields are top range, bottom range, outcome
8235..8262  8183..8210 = 1.01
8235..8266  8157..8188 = 1.00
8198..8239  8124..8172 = 1.04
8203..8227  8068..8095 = 1.05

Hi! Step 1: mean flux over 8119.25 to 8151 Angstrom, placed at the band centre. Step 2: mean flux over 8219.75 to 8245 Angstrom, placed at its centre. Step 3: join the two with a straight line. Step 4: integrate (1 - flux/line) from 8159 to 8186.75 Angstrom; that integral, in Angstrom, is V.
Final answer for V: 0.0 Angstrom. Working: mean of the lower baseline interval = 3.49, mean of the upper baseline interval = 3.68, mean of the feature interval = 3.56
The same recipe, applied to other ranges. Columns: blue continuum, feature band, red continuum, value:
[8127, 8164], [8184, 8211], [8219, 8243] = 1.0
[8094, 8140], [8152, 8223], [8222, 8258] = 0.5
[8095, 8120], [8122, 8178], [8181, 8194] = -0.9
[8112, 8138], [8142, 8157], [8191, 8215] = 0.1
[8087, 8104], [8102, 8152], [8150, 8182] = -0.3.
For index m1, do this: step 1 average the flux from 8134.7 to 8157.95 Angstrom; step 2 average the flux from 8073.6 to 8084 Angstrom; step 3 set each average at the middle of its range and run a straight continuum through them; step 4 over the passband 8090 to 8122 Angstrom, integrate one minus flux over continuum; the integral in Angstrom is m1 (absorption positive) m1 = 0.7 Angstrom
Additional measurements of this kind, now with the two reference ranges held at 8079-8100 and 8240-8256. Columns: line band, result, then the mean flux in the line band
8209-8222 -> -0.14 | 3.52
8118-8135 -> -0.63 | 3.54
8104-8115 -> 0.01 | 3.4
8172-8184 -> -0.75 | 3.67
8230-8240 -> -0.27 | 3.59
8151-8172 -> -0.26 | 3.48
